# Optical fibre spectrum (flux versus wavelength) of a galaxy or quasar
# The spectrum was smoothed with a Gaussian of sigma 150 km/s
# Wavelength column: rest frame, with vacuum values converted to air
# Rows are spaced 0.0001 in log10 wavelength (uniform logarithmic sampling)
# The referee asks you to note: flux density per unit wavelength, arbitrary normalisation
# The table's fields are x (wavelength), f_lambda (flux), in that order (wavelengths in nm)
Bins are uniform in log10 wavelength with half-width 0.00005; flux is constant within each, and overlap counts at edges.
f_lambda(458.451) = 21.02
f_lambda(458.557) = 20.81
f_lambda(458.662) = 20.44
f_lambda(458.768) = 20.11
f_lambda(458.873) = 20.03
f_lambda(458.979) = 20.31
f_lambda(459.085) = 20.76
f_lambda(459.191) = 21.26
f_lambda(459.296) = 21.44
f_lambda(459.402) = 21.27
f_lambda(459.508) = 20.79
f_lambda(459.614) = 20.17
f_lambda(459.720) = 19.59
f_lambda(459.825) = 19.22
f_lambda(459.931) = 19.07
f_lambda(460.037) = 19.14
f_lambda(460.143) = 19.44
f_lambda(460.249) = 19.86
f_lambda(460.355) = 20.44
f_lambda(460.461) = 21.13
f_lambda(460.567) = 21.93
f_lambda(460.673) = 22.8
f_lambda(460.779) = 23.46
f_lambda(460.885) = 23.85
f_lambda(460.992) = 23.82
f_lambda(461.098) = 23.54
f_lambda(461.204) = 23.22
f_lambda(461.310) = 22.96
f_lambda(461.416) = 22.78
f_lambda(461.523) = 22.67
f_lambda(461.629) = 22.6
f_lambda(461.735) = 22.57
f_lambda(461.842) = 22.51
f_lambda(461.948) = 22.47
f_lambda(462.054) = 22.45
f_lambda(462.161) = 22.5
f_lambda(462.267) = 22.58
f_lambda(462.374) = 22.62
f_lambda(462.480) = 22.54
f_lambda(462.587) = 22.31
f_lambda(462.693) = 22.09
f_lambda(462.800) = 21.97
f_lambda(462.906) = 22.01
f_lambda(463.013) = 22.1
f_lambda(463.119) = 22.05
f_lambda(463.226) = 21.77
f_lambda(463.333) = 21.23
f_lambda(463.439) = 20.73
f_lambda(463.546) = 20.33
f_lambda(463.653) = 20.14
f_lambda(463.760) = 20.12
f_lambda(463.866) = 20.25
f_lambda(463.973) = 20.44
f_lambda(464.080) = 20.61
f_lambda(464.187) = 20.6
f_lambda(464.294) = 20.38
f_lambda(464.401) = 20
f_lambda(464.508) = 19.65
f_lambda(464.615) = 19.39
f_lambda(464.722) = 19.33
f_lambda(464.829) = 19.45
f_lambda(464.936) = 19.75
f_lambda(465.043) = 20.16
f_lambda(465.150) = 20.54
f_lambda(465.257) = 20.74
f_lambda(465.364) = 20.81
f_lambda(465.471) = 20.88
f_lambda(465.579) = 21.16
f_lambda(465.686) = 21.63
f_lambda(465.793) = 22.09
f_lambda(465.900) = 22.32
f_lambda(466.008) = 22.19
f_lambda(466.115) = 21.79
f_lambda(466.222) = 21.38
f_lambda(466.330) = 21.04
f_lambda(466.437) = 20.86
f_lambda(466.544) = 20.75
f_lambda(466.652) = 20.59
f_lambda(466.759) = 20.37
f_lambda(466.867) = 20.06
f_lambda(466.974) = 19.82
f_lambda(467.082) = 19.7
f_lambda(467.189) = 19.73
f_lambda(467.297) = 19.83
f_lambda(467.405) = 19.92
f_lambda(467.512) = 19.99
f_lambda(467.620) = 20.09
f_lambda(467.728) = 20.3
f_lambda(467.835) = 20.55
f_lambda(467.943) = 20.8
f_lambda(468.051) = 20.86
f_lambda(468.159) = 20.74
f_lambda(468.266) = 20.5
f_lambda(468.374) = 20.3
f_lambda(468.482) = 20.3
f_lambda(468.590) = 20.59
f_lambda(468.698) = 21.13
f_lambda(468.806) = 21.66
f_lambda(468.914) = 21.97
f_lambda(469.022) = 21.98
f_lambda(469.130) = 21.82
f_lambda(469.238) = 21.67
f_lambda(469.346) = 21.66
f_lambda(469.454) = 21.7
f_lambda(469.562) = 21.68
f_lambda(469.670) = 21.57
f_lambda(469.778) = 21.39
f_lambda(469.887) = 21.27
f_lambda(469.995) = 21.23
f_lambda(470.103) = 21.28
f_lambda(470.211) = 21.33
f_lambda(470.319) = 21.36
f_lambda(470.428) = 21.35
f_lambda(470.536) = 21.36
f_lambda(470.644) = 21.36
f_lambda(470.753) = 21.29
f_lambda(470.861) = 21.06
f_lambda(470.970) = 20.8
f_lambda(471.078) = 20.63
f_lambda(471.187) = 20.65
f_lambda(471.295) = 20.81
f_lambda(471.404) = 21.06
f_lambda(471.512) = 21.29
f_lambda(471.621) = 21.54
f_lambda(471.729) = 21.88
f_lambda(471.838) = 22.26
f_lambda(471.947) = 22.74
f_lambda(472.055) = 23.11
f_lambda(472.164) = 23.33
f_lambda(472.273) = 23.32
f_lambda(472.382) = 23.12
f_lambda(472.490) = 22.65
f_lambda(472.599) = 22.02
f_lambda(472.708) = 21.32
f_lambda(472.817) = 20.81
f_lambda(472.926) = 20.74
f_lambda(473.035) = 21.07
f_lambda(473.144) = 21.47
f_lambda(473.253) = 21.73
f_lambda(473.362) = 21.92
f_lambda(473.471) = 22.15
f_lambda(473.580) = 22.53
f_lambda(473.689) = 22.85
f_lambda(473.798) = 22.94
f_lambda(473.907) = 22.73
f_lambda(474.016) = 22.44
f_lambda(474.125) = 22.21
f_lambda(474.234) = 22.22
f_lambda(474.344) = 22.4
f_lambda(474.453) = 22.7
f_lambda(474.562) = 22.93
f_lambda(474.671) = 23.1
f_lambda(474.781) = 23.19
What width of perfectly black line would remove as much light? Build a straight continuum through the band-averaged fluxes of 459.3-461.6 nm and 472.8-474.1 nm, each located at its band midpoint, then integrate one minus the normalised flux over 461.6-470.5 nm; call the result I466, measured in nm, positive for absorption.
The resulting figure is 0.26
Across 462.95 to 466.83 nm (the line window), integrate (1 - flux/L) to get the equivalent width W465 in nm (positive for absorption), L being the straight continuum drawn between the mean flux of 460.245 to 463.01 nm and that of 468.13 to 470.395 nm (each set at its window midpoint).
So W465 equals 0.21 nm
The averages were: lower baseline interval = 22.5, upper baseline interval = 21.3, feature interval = 20.8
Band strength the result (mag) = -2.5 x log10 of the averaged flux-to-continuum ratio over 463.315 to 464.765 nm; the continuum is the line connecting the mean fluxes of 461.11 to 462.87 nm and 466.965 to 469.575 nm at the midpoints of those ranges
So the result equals 0.09 mag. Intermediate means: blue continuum 22.6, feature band 20.2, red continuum 20.8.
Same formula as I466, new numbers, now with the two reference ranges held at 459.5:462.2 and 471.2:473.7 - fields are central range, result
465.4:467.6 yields 0.106 nm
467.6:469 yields 0.069 nm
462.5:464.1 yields 0.039 nm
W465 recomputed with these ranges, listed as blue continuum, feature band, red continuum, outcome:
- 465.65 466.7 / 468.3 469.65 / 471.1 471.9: 0.00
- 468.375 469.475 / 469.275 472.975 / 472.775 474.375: 0.01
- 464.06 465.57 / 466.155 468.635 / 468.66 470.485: 0.06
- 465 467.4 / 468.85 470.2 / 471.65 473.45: -0.01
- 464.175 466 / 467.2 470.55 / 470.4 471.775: -0.01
